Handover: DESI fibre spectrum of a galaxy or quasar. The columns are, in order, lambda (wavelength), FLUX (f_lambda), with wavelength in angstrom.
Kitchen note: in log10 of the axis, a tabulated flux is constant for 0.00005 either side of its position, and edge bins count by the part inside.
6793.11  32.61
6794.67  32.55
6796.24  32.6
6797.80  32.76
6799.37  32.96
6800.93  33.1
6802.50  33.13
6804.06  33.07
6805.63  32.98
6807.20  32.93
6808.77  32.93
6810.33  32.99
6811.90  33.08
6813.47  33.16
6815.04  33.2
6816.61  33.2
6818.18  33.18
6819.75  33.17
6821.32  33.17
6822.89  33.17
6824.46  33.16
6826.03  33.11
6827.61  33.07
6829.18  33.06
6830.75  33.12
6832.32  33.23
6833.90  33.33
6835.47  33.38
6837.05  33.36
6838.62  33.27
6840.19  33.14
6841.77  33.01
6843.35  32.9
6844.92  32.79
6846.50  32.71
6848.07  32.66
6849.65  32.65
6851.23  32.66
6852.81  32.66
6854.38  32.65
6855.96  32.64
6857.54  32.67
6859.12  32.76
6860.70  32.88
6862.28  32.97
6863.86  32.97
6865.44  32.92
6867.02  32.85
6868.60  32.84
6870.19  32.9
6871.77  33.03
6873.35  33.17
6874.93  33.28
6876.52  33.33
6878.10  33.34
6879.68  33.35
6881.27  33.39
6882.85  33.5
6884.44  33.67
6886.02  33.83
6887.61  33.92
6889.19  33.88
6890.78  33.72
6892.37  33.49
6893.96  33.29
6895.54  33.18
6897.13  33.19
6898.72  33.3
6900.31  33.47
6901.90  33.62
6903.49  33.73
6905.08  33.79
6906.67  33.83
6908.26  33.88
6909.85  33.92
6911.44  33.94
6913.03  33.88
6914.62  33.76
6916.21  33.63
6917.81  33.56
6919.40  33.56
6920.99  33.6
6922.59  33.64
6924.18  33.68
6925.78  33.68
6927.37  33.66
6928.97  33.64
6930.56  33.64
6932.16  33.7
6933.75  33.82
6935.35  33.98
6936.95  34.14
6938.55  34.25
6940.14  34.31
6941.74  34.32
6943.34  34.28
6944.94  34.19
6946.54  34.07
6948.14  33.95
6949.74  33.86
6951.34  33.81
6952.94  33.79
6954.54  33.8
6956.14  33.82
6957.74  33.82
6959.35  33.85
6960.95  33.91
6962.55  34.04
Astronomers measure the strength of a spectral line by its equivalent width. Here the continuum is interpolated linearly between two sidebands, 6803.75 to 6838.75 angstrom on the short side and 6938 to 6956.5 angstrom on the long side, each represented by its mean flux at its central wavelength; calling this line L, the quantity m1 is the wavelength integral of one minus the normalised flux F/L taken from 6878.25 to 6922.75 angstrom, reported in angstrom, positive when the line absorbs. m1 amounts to 0.1 angstrom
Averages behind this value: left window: 33.1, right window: 34.1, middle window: 33.6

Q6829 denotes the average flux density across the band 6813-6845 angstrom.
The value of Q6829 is 33.2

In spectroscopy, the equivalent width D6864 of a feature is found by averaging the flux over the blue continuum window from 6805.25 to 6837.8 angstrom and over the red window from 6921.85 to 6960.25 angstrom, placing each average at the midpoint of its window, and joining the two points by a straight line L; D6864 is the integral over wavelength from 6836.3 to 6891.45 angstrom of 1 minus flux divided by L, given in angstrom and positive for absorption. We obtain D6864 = 0.5 angstrom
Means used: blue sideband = 33.1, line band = 33.1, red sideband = 33.9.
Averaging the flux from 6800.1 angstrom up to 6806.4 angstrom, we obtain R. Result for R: 33.1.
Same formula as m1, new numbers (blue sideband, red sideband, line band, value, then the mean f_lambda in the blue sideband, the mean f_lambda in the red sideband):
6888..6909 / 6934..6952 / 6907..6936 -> 0.09 angstrom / 33.6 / 34.1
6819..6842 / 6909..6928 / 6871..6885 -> 0.06 angstrom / 33.2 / 33.7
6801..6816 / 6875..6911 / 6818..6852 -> 0.16 angstrom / 33.1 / 33.6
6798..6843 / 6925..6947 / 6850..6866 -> 0.30 angstrom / 33.1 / 34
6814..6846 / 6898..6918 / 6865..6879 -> 0.16 angstrom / 33.1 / 33.7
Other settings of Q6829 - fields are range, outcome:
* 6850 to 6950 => 33.5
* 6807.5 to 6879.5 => 33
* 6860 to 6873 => 32.9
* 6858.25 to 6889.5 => 33.2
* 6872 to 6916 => 33.6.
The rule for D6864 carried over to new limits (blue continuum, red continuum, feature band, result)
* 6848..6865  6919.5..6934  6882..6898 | -0.2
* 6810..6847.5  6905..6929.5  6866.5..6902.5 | 0.1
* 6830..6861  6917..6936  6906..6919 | -0.1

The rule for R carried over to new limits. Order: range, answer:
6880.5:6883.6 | 33.5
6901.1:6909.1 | 33.8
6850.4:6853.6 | 32.7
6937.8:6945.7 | 34.3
